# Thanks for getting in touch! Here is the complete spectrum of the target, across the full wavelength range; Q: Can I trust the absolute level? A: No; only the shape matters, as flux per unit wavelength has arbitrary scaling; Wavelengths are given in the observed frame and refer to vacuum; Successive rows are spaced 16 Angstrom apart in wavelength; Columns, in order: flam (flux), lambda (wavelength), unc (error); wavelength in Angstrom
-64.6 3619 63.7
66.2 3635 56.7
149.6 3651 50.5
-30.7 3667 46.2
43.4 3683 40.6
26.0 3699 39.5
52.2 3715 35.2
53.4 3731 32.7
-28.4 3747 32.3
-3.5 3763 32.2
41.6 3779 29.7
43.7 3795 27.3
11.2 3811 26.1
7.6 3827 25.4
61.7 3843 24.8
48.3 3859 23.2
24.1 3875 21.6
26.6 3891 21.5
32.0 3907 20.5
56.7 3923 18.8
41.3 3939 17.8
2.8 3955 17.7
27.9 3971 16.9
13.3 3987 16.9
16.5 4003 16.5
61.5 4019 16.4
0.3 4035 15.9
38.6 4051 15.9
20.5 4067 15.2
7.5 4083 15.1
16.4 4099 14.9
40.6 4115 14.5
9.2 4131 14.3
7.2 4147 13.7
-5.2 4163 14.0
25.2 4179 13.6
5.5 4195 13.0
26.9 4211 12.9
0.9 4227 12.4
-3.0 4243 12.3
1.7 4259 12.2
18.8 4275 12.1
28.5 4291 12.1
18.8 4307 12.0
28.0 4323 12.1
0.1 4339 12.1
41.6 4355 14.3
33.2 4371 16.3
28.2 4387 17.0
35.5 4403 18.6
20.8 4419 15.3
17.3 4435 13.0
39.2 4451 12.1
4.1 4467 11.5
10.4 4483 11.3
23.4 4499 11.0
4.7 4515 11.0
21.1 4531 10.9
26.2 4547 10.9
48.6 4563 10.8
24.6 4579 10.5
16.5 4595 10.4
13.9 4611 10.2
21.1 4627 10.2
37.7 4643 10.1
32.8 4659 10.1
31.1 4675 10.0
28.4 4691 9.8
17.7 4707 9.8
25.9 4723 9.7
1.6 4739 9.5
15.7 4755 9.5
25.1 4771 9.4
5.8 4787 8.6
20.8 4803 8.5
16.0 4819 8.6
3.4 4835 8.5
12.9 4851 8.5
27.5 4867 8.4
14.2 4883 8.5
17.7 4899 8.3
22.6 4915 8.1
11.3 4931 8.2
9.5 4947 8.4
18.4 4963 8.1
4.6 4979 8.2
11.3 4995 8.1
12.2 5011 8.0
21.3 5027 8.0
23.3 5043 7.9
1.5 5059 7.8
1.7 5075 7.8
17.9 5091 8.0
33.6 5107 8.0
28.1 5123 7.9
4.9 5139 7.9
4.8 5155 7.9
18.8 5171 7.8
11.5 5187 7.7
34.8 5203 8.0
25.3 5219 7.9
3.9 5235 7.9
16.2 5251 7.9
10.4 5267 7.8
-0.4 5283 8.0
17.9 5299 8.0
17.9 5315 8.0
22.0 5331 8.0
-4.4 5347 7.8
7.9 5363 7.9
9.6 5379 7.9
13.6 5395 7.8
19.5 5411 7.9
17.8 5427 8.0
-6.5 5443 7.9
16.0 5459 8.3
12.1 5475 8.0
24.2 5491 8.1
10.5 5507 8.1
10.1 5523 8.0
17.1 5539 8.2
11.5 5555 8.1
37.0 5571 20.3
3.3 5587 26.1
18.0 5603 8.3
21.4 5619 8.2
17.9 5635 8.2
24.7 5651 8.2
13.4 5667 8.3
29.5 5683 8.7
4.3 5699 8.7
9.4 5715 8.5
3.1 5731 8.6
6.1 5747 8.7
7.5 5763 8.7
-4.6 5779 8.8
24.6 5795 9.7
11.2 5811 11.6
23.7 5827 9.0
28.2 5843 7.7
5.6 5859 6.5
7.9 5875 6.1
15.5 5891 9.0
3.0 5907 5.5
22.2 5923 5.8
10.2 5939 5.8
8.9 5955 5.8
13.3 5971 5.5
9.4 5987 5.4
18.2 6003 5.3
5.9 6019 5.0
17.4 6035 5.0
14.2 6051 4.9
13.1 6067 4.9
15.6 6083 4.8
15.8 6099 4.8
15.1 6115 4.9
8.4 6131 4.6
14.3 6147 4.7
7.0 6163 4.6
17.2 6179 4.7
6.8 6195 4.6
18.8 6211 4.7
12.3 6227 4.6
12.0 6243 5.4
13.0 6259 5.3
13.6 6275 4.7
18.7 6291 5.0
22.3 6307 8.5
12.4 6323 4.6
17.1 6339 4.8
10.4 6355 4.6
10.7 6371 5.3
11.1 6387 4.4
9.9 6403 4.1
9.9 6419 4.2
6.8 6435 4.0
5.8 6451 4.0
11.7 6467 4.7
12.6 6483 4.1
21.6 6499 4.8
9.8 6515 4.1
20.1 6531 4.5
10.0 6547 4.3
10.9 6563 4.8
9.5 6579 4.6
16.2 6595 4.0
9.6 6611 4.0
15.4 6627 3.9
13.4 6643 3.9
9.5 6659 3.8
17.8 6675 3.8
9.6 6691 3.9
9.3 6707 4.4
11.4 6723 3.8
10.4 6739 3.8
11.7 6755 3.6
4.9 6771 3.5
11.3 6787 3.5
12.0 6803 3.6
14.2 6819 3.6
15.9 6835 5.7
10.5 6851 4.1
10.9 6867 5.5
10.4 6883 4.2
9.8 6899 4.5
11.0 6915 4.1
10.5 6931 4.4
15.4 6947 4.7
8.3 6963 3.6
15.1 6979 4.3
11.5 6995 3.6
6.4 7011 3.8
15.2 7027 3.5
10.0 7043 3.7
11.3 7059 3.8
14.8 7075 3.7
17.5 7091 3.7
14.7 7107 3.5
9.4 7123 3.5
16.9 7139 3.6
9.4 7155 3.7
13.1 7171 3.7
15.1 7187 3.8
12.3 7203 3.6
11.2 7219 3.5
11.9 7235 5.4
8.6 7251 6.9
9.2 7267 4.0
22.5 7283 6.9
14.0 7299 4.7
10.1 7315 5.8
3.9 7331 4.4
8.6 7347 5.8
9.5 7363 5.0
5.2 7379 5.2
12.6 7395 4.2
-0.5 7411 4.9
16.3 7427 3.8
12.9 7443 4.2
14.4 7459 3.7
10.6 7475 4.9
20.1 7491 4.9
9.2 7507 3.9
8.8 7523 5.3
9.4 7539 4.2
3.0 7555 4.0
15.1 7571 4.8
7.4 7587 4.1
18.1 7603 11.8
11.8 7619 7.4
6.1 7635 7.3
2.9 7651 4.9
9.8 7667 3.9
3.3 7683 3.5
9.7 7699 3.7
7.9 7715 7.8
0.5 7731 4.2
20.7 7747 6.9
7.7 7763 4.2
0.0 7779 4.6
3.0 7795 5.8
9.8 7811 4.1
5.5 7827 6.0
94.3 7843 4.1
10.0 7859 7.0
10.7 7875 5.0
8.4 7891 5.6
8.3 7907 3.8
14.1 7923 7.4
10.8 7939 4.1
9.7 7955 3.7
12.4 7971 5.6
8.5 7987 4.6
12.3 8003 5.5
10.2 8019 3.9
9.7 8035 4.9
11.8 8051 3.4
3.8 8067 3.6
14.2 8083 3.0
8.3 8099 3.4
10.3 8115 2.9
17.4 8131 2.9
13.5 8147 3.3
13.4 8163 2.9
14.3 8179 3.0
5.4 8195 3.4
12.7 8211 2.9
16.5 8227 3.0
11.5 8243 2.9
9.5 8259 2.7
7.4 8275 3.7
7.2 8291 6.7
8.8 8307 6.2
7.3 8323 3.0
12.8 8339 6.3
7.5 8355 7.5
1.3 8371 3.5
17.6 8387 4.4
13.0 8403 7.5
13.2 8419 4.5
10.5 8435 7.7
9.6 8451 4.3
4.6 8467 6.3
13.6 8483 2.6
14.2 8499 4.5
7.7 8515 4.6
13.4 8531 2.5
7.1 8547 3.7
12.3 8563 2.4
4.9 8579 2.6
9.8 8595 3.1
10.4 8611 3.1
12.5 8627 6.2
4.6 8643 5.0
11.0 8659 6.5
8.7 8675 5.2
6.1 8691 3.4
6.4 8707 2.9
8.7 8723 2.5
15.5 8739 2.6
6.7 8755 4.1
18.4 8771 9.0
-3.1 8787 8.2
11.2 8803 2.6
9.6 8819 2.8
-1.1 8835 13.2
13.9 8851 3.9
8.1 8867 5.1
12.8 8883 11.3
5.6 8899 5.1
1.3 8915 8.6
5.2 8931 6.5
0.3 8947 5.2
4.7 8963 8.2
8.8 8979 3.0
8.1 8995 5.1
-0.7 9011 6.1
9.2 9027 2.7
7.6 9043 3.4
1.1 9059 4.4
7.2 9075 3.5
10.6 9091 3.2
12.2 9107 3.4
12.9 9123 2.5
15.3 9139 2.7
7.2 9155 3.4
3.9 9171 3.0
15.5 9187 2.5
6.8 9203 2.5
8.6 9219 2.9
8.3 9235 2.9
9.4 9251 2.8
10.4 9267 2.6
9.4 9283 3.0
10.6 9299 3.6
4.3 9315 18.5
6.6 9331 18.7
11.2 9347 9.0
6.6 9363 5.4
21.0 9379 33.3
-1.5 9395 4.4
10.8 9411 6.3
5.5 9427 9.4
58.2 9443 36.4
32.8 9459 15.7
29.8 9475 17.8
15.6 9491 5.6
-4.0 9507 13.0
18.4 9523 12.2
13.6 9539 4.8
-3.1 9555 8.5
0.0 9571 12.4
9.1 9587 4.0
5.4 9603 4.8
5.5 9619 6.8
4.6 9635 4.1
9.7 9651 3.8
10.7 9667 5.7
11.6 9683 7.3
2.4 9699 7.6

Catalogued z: 1.103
